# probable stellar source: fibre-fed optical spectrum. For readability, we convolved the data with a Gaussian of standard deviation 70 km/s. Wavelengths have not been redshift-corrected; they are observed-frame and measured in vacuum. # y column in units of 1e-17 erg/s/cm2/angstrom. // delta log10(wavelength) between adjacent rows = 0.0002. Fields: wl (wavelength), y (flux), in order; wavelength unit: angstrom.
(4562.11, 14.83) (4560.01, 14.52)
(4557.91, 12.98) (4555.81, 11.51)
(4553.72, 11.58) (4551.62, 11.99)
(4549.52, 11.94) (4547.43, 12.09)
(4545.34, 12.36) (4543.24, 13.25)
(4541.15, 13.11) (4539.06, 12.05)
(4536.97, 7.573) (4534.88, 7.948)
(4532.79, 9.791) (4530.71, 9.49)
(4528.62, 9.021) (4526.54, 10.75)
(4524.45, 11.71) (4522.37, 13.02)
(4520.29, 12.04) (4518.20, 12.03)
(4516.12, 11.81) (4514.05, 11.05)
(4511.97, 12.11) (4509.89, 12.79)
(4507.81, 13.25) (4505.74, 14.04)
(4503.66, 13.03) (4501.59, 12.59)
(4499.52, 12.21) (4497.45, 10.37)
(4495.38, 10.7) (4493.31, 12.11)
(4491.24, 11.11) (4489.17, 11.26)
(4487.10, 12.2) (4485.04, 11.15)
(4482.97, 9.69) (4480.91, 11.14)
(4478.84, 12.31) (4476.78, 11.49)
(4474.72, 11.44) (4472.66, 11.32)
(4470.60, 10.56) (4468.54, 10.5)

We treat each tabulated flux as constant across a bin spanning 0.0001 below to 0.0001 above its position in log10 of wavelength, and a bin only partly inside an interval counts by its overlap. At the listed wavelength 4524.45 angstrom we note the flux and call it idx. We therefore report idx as 11.71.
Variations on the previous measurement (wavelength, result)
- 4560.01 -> 14.52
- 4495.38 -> 10.7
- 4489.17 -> 11.26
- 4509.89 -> 12.79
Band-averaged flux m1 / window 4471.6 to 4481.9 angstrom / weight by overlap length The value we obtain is 11.5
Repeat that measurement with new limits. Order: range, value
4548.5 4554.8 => 11.8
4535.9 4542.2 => 10.9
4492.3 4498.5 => 11.1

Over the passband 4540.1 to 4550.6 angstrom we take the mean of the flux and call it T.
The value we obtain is 12.5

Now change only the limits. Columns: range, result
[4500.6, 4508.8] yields 13.2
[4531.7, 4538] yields 8.45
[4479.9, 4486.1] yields 10.7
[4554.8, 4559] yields 12.3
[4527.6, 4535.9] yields 9.07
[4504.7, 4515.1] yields 12.7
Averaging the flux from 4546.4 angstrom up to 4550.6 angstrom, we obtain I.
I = 12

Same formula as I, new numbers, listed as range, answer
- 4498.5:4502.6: 12.4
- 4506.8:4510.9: 13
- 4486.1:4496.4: 11.5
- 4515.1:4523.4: 12.2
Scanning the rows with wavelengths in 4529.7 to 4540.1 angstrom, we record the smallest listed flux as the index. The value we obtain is 7.573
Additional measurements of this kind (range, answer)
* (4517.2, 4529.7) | 9.021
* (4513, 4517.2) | 11.05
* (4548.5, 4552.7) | 11.94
